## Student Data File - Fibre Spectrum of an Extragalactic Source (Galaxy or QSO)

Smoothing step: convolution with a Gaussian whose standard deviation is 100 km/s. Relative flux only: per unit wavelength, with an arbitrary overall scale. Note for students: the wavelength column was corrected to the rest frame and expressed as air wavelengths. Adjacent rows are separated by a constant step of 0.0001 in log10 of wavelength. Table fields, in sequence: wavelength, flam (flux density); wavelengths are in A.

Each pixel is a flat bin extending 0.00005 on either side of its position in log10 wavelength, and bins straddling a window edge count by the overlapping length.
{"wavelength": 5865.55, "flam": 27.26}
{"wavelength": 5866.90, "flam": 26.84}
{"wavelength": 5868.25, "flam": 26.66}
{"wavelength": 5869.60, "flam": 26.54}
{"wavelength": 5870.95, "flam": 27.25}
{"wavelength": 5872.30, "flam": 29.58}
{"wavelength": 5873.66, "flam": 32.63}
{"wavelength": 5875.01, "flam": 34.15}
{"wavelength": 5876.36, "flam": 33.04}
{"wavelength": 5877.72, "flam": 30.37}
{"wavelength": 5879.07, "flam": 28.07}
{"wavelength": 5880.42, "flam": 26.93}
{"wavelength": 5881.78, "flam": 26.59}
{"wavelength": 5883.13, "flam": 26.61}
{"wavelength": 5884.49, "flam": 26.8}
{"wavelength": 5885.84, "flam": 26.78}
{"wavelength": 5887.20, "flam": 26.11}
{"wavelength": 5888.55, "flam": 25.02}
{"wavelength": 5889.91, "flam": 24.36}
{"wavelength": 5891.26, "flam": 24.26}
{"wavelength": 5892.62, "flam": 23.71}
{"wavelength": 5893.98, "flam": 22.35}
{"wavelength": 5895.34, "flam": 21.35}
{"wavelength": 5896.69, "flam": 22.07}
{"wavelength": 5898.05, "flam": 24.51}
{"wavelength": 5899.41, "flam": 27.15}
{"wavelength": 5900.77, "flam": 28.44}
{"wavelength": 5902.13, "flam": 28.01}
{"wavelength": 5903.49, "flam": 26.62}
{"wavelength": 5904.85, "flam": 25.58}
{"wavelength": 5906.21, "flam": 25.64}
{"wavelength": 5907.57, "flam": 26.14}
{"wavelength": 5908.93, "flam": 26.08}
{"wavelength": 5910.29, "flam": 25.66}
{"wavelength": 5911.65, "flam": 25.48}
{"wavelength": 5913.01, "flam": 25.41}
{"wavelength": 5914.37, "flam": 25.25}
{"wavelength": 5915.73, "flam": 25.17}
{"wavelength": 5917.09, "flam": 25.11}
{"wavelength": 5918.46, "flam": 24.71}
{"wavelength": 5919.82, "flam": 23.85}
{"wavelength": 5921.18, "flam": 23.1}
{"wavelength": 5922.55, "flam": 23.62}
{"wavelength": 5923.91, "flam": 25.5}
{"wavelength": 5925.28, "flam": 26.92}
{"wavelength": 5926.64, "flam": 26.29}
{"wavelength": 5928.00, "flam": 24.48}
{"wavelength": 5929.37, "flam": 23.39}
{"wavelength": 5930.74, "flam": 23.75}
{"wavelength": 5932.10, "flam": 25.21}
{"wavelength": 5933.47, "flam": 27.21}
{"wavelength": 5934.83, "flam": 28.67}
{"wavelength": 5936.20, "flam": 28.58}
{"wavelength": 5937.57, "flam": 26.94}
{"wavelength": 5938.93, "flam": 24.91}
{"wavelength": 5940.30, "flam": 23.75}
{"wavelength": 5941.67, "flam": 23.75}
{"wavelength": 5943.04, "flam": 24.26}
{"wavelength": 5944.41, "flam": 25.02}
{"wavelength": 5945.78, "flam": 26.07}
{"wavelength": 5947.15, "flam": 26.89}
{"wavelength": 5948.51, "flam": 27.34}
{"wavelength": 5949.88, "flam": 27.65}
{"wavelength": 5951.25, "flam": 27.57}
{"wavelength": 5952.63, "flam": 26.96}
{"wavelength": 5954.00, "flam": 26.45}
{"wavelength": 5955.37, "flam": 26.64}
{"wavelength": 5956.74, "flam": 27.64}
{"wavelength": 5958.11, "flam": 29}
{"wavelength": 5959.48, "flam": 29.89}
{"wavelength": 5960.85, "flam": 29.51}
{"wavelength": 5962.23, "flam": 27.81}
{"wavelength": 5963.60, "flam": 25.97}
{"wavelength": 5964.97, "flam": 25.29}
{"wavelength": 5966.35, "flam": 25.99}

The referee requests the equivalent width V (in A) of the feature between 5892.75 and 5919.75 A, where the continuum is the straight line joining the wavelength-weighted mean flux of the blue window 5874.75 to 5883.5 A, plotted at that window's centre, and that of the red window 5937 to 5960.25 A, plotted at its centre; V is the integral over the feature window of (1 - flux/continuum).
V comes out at 2.8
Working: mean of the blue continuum 29.3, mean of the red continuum 26.5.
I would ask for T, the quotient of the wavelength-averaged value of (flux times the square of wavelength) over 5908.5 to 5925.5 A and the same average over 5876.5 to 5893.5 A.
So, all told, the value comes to 1.0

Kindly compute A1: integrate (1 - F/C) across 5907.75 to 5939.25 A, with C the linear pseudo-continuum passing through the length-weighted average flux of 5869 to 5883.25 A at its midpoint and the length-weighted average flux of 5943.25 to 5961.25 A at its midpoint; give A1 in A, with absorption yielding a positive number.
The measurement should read 2.9 A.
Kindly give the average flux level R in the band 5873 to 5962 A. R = 26.3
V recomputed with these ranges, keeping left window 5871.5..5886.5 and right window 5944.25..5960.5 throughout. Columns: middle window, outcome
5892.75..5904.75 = 1.54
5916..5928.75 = 1.49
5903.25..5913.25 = 0.94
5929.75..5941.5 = 0.78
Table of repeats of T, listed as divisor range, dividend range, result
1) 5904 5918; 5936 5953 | 1.03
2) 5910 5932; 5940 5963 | 1.09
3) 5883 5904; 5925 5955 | 1.05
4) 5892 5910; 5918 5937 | 1.02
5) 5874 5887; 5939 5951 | 0.91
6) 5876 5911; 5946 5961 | 1.09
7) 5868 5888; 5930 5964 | 0.96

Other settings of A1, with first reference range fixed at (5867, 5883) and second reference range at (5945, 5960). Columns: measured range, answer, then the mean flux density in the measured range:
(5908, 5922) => 1.6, 25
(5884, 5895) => 1.5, 24.8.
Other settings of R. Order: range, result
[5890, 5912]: 25.2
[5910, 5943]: 25.3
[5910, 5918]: 25.3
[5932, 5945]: 25.9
